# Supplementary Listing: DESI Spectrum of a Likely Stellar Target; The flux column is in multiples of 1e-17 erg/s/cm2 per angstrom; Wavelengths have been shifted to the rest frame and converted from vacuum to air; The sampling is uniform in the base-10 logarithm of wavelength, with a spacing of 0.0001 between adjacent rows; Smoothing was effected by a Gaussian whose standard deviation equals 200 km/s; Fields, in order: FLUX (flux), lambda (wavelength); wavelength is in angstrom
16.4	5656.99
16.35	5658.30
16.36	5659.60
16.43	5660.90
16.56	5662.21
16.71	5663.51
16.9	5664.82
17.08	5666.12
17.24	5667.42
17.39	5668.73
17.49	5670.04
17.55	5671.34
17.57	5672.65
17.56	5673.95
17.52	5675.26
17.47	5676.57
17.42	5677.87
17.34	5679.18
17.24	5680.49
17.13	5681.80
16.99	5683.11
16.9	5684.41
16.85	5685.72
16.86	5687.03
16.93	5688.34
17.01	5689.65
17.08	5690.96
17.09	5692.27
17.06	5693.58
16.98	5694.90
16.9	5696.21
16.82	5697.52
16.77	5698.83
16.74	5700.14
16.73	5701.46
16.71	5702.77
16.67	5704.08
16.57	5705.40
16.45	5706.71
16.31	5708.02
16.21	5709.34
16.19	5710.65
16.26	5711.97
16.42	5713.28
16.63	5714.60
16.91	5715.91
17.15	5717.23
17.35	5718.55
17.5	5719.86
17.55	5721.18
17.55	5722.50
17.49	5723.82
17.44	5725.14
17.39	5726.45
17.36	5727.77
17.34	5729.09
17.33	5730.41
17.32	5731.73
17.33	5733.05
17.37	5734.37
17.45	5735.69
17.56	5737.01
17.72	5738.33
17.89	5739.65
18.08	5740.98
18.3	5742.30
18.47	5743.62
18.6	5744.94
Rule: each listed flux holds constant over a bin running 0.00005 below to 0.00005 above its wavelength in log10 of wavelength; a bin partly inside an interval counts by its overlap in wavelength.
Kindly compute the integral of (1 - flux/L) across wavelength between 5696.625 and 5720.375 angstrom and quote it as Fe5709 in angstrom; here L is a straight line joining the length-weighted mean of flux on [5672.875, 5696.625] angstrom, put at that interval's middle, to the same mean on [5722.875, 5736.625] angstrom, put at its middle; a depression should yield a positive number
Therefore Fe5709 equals 0.8 angstrom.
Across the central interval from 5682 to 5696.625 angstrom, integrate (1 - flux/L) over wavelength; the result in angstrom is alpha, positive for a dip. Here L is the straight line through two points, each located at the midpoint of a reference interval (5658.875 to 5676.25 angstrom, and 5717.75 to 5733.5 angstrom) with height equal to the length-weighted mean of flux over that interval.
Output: 0.2 angstrom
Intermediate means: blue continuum 17.1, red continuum 17.4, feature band 17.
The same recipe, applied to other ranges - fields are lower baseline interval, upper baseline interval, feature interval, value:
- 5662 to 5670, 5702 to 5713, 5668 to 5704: -0.8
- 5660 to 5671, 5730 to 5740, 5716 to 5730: 0.0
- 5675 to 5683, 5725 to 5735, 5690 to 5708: 0.6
